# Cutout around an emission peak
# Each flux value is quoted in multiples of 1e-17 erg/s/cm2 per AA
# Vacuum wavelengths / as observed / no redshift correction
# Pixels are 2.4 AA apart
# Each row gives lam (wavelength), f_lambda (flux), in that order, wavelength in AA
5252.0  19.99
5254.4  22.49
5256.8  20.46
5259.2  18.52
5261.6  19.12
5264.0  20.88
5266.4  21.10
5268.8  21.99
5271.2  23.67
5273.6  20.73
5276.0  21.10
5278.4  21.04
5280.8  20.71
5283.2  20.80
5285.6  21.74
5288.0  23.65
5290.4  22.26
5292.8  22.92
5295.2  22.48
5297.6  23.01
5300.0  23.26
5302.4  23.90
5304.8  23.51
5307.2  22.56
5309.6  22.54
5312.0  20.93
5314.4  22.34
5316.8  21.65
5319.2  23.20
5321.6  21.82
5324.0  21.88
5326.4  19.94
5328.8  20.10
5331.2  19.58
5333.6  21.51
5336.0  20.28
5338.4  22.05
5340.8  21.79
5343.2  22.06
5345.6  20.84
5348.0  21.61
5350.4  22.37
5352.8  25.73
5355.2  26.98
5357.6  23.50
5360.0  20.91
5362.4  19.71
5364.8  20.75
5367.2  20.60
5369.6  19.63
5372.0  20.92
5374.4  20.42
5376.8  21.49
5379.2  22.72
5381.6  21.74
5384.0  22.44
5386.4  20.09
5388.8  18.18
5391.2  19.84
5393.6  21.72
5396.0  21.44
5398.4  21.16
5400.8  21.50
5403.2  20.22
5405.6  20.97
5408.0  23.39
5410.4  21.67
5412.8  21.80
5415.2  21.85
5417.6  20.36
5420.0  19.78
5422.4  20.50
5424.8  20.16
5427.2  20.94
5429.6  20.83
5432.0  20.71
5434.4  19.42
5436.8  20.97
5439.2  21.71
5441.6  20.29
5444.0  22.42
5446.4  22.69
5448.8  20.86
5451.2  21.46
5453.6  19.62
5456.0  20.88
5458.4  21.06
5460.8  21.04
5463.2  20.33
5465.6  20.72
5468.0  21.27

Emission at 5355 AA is [O III]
